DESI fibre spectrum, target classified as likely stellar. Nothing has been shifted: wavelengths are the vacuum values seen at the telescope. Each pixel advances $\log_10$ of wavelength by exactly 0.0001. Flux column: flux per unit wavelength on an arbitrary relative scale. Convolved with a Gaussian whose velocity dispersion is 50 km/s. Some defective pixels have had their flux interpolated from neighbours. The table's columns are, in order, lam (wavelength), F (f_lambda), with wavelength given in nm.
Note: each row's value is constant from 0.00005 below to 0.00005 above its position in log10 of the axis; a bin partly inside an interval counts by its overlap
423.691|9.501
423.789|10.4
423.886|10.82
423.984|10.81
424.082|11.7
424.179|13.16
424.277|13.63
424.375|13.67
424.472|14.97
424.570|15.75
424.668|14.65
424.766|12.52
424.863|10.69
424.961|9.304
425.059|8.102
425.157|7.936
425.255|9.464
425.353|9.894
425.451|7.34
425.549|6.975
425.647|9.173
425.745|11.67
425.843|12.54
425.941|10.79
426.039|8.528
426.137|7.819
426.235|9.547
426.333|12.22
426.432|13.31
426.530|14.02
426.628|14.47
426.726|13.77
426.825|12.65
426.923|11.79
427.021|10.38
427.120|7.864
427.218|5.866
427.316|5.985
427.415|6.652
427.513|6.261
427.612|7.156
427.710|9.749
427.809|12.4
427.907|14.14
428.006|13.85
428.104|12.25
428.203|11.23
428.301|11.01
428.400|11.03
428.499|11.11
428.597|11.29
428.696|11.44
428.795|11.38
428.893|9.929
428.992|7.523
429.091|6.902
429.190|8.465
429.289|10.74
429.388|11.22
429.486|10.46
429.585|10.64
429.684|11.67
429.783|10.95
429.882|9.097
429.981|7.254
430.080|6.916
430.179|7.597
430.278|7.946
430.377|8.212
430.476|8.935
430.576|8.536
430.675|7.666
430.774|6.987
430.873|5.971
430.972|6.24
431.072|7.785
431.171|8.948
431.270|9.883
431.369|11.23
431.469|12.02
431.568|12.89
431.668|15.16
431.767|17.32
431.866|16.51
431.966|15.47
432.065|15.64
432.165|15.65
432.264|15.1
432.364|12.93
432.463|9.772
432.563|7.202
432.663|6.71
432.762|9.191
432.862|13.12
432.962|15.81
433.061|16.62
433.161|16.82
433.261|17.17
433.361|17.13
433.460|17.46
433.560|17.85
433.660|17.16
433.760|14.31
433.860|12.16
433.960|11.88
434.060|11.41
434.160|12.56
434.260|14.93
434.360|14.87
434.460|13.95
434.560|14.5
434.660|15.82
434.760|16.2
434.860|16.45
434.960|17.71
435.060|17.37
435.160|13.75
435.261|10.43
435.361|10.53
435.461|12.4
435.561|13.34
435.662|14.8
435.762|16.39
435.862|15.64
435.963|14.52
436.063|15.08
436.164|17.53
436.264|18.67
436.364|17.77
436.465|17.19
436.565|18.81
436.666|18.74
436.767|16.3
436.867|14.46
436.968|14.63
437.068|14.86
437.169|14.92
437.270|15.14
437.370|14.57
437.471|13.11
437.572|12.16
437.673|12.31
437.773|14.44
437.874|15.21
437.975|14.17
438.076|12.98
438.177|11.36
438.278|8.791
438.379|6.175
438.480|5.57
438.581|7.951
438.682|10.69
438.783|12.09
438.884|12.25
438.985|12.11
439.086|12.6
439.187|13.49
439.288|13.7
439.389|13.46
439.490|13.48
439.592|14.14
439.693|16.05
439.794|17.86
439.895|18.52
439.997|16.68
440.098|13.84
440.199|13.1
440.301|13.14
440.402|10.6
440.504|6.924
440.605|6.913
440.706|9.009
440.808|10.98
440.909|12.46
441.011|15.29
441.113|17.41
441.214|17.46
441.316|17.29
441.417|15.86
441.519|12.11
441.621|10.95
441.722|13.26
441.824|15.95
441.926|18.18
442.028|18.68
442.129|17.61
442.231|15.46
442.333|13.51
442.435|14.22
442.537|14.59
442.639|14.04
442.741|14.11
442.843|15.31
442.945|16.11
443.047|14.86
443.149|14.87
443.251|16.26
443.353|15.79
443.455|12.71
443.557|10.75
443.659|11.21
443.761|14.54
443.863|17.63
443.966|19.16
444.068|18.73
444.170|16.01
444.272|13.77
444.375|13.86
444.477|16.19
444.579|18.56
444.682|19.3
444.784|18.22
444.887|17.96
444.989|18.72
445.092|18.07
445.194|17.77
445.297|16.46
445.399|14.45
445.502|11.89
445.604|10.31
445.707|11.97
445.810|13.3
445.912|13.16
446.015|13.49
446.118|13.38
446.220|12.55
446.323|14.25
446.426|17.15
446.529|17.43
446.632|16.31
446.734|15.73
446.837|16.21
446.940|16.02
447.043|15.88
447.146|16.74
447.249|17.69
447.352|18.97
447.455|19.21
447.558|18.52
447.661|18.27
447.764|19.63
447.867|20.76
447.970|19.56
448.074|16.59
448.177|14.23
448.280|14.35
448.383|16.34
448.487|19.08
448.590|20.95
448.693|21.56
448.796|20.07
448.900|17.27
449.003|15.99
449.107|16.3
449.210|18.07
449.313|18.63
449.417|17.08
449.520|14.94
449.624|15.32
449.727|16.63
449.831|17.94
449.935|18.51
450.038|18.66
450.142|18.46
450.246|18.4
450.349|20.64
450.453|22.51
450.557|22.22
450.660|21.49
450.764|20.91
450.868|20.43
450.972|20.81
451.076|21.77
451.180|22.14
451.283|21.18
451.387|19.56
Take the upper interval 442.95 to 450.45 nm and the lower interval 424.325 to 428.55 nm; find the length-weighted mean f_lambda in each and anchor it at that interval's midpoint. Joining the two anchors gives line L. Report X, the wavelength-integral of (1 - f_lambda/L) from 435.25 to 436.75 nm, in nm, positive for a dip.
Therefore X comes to -0.23 nm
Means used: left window 10.7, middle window 15.6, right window 16.6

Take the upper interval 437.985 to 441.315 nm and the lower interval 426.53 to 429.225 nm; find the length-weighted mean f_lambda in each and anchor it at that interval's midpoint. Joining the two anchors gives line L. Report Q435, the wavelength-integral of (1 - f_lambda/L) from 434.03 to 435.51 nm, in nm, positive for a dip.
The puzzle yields -0.34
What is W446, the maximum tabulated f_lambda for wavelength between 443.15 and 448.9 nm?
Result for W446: 21.56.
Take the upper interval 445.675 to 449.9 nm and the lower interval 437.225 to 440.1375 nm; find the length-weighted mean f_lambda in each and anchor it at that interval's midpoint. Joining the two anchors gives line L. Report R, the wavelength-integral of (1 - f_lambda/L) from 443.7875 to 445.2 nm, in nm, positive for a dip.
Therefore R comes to -0.180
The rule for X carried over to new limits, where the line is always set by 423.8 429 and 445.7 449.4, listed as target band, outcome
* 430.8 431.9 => 0.10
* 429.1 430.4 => 0.28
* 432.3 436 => -0.29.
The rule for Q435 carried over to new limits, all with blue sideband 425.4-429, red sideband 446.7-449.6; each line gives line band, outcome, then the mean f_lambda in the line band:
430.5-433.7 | -0.10 nm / 12.6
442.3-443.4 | 0.06 nm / 14.9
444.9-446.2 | 0.18 nm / 14.5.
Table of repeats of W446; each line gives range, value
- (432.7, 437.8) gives 18.81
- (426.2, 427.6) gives 14.47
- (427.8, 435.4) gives 17.85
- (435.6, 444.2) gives 19.16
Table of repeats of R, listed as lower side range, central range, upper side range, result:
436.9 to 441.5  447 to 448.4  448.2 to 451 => -0.01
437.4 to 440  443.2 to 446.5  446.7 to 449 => 0.18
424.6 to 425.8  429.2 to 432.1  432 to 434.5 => 0.54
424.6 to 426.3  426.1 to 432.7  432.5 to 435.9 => 0.74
